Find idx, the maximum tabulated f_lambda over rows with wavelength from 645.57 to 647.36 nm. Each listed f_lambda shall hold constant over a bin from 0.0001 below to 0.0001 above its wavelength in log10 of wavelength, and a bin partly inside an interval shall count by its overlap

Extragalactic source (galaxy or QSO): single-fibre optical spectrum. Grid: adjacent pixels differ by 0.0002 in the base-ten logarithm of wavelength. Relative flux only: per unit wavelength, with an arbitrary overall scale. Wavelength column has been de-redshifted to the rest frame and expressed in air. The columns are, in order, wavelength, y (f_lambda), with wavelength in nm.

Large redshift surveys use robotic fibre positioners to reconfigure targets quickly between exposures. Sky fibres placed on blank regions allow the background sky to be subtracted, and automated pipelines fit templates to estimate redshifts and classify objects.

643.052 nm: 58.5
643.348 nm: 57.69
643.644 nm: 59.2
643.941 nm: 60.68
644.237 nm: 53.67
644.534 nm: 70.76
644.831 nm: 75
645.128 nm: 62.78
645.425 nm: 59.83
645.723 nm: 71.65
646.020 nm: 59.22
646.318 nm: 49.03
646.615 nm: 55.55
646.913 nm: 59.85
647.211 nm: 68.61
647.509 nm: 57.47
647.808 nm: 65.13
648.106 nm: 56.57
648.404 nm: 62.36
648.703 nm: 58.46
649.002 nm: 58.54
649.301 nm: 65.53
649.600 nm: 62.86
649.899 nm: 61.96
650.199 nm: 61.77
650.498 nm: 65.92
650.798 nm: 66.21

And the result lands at 71.65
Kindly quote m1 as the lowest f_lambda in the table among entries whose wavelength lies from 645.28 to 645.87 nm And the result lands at 59.83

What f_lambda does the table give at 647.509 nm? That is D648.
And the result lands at 57.47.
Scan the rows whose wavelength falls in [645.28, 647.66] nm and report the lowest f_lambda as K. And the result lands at 49.03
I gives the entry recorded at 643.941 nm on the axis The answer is 60.68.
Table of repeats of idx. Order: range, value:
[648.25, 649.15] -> 62.36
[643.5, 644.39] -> 60.68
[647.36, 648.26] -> 65.13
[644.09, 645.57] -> 75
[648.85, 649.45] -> 65.53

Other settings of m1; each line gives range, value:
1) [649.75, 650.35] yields 61.77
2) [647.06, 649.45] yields 56.57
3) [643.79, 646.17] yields 53.67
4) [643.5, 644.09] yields 59.2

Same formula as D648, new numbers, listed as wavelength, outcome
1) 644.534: 70.76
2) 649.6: 62.86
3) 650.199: 61.77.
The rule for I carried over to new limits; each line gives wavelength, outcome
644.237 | 53.67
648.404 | 62.36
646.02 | 59.22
